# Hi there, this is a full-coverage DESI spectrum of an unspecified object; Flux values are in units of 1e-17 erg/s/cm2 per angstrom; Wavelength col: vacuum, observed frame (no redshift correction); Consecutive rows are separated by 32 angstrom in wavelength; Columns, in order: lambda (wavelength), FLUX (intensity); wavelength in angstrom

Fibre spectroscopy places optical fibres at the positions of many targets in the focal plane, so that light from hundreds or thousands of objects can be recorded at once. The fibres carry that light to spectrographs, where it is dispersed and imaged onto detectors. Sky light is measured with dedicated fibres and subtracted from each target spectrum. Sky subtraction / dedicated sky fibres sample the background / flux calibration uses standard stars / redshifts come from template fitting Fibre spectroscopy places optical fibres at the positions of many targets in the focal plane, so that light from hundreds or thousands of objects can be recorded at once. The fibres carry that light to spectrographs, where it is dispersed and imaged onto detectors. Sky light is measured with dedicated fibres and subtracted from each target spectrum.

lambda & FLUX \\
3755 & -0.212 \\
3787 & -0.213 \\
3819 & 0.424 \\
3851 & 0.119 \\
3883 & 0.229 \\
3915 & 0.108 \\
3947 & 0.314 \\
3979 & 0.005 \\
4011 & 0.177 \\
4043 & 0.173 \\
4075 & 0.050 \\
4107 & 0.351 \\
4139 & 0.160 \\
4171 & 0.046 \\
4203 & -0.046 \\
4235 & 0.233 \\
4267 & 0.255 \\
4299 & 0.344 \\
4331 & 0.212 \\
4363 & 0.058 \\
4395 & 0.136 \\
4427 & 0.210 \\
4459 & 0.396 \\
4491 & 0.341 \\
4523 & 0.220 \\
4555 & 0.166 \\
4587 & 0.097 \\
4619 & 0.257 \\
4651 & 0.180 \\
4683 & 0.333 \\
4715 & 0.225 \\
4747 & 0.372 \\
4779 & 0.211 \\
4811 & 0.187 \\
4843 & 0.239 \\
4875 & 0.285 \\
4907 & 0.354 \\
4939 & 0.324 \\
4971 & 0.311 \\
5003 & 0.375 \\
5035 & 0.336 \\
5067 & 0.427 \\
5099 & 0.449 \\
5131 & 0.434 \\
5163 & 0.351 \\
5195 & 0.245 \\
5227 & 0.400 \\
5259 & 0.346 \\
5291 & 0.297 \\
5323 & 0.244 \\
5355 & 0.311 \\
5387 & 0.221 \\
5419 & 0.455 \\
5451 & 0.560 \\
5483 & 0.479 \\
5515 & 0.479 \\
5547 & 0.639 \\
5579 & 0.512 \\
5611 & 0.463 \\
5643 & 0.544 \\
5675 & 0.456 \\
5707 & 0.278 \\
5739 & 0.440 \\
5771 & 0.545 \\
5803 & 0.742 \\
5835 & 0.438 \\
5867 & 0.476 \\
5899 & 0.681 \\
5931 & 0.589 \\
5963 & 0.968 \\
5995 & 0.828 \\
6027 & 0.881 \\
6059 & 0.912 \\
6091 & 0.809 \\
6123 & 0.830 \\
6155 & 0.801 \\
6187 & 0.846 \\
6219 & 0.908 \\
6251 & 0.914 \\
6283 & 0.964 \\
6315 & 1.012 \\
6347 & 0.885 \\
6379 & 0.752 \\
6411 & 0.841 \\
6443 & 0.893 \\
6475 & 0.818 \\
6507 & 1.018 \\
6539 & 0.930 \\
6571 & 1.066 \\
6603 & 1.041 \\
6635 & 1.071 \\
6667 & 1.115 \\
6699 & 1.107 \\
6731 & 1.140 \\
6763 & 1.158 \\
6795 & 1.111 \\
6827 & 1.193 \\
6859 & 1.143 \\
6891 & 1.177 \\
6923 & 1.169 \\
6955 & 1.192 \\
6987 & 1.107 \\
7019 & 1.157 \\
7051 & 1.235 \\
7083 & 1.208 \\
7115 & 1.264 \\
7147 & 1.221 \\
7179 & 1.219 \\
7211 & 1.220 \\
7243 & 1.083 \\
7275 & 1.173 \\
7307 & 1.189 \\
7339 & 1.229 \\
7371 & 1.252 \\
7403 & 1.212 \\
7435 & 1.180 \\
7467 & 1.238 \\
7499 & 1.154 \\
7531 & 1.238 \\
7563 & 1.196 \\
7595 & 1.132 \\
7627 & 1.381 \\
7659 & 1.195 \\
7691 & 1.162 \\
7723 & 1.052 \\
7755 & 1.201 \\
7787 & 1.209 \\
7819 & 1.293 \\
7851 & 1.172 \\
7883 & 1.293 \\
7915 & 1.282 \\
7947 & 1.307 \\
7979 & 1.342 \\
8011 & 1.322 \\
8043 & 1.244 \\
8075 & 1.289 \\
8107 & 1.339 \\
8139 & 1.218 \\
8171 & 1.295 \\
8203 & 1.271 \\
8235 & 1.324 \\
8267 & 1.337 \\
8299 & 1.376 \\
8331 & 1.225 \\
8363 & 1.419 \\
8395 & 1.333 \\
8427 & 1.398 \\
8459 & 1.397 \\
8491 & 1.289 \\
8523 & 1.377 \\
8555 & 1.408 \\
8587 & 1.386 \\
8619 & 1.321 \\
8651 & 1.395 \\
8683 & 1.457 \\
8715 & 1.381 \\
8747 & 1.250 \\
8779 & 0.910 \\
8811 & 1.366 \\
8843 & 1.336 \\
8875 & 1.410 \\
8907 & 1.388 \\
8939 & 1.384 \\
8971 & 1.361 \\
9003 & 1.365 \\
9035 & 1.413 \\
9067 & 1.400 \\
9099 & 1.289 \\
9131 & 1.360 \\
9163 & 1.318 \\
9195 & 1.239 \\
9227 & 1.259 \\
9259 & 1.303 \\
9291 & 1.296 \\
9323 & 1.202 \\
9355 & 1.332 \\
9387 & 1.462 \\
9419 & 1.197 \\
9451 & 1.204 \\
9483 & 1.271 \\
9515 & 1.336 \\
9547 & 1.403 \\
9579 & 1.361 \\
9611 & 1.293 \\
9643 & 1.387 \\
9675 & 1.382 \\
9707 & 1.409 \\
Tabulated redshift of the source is 0.490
